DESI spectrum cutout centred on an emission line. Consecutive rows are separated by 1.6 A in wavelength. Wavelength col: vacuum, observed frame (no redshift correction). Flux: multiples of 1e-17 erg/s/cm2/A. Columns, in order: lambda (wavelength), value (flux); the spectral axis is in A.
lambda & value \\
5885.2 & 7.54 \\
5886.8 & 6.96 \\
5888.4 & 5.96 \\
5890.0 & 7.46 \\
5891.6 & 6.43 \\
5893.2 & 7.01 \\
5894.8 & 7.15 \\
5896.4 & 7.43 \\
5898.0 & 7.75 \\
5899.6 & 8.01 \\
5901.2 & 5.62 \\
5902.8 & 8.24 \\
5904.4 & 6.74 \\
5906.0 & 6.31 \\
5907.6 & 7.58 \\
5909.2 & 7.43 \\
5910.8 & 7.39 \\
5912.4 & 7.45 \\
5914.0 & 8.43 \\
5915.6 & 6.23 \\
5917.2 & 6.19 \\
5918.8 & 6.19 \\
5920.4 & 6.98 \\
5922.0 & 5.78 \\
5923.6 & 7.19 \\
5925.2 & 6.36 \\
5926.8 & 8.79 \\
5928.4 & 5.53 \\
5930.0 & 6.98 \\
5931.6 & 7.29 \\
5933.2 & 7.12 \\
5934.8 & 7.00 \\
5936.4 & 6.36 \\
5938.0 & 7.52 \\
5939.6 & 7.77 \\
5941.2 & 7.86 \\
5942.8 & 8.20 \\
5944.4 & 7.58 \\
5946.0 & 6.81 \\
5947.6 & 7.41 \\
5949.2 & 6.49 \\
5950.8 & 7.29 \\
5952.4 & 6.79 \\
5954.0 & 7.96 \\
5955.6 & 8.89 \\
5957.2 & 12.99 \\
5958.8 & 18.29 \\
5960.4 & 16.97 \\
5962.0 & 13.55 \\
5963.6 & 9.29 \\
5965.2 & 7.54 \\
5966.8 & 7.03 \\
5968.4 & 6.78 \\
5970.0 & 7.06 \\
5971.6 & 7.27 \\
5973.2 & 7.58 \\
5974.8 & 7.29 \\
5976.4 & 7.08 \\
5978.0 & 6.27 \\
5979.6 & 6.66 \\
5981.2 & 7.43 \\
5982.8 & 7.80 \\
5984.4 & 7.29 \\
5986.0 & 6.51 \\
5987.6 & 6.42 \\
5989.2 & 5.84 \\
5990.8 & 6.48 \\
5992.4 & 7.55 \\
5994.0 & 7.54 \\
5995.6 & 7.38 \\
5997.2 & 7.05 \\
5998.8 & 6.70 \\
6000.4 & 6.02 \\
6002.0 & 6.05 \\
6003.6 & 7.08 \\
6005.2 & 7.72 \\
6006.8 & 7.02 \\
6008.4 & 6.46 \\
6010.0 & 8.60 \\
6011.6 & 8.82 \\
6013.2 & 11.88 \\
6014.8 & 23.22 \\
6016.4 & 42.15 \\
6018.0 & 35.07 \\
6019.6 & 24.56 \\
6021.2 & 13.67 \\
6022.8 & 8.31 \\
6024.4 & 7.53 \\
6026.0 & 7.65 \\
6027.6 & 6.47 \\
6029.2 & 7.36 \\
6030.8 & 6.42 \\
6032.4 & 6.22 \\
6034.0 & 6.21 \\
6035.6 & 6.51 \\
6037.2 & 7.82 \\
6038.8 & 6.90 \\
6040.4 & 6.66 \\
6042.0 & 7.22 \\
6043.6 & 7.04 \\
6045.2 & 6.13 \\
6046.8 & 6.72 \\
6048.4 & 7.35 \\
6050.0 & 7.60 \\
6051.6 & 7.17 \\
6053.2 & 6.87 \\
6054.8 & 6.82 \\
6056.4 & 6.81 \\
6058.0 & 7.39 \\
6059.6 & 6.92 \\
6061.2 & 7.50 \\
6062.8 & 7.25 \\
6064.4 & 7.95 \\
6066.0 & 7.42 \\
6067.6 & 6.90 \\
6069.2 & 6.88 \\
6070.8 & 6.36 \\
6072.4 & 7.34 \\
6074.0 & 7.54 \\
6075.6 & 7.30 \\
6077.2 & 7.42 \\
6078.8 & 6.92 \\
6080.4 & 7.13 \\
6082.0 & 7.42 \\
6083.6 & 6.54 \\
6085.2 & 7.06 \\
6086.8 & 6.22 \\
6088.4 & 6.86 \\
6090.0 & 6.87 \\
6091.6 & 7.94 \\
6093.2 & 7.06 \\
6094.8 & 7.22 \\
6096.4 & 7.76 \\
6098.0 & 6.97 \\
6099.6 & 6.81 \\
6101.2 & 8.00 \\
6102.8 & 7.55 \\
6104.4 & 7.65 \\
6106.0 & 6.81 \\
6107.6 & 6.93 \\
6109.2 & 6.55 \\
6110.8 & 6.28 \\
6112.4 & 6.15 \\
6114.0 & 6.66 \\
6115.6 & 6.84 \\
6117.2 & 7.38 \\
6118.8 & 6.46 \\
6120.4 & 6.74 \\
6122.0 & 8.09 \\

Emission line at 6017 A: [O III]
